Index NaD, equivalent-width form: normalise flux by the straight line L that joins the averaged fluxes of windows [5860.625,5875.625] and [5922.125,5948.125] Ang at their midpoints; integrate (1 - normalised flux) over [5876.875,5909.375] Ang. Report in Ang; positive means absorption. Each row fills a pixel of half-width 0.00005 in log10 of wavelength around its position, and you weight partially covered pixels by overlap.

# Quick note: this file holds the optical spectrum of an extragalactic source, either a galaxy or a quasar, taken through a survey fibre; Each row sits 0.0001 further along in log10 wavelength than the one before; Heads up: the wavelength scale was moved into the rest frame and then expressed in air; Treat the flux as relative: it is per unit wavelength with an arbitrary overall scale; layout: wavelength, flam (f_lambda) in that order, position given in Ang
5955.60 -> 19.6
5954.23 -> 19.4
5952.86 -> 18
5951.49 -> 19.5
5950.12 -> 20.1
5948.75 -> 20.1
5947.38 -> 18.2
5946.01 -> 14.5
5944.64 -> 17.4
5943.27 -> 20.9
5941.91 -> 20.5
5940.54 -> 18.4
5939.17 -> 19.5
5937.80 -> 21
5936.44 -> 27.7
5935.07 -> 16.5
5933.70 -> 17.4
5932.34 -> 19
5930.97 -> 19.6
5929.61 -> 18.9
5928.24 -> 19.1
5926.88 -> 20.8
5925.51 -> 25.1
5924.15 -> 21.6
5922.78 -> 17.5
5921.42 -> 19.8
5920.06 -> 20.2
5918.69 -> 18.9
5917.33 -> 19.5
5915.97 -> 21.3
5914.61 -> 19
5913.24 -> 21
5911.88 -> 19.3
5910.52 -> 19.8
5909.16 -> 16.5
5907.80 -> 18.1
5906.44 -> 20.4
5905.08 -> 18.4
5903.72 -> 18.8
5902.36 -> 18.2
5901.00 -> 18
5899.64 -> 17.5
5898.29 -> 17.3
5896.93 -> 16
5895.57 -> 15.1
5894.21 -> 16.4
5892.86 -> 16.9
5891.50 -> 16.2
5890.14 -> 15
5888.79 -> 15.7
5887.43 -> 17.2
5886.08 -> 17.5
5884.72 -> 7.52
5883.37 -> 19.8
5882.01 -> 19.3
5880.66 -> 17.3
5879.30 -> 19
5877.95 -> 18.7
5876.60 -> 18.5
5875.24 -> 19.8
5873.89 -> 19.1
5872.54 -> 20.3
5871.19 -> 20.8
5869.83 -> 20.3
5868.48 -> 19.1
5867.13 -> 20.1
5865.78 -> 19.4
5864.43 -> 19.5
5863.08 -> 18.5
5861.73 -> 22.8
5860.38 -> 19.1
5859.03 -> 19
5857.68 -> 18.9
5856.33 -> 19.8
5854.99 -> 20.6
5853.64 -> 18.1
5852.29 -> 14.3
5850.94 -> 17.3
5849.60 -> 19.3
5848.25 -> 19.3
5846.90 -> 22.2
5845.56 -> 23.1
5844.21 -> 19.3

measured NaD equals 4.4 Ang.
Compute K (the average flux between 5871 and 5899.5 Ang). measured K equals 17.3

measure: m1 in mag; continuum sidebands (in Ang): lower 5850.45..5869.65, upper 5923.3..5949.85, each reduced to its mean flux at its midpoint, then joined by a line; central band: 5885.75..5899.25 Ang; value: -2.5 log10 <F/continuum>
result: 0.19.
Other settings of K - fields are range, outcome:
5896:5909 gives 18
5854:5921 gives 18.5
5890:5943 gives 19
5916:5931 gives 20.2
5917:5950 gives 19.7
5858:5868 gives 19.7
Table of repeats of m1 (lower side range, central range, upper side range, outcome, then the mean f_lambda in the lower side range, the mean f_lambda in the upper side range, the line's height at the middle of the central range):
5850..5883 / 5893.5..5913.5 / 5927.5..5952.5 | 0.073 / 19.2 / 19.3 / 19.2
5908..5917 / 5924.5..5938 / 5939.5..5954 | -0.080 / 19.4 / 18.8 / 19.1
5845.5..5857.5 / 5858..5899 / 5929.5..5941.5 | 0.076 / 19.1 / 19.8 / 19.4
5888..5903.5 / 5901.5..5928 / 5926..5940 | -0.075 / 16.6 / 20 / 18.4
